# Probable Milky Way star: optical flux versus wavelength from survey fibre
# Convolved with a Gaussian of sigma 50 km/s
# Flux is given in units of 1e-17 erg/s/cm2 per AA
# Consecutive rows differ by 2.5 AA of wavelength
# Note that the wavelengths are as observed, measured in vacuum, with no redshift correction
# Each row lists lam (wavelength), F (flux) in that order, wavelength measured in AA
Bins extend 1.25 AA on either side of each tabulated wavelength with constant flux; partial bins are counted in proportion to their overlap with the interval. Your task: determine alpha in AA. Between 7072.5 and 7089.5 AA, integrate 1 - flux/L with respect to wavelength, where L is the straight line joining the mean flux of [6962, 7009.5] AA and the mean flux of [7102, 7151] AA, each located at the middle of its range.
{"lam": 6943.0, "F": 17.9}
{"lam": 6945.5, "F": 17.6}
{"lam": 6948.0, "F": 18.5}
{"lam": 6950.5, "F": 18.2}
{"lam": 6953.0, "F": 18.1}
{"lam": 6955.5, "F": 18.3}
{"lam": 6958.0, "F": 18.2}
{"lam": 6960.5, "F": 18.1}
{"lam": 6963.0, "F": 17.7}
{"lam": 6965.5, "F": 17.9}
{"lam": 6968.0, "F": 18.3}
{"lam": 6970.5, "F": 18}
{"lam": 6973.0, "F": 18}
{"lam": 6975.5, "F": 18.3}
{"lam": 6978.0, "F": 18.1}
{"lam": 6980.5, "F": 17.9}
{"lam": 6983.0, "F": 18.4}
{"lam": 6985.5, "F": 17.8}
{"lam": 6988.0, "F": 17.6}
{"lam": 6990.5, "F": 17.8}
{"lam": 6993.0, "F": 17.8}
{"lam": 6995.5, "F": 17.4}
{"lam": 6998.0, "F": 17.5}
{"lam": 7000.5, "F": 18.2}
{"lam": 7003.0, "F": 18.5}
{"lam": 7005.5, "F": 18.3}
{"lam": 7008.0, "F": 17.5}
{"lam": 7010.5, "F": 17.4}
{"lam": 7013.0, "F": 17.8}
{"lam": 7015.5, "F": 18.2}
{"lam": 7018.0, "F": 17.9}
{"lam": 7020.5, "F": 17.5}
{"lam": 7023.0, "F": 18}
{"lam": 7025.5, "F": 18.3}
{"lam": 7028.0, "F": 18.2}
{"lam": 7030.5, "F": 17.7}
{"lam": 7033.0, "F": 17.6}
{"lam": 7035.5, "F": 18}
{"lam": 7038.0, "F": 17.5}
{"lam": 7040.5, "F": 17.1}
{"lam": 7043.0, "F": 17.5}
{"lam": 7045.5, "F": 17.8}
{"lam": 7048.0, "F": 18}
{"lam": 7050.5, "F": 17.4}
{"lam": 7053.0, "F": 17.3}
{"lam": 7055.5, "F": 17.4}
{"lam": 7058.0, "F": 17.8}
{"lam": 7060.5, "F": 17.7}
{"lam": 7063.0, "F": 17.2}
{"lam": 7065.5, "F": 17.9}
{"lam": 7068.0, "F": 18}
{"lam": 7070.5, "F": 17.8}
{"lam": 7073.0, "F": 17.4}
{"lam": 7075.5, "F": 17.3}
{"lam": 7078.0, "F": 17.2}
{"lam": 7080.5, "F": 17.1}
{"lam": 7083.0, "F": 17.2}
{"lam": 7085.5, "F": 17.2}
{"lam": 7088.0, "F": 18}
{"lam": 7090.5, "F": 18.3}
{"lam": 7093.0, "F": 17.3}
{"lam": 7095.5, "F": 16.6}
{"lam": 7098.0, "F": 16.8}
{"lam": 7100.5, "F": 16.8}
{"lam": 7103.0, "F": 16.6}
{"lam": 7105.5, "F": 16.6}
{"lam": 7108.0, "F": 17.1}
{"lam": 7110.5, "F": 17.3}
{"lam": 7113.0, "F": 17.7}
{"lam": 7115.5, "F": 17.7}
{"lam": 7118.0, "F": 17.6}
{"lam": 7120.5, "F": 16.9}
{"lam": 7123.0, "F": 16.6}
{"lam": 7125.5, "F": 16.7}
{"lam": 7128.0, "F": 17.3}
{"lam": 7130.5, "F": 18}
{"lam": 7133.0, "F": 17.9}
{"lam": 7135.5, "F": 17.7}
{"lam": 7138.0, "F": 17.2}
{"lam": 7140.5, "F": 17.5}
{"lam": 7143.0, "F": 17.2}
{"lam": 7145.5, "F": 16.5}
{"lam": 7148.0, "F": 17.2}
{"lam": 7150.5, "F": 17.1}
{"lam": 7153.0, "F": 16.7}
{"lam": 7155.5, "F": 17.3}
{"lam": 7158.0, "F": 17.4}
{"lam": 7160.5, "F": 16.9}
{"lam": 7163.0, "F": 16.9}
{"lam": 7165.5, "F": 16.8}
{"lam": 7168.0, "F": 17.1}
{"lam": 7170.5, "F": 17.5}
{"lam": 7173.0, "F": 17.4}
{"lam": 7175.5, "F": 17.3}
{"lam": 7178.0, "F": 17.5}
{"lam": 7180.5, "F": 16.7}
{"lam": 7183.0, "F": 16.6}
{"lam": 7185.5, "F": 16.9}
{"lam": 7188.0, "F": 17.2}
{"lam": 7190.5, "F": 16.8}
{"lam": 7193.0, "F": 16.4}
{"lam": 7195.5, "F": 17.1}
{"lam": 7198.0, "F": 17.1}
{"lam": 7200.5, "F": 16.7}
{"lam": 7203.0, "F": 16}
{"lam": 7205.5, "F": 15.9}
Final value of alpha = 0.1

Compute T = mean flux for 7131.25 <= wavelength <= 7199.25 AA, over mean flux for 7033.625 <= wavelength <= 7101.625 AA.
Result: 1.0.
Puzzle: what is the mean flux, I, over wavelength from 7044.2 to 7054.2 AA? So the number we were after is 17.6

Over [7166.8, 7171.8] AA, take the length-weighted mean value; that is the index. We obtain 17.3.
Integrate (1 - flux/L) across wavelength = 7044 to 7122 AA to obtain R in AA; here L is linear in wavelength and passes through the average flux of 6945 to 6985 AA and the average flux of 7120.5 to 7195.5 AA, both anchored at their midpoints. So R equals 0.50 AA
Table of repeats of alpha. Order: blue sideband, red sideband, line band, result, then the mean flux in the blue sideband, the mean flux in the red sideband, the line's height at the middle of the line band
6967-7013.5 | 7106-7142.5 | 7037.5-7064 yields 0.2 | 17.9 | 17.4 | 17.7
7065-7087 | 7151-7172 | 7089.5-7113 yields 0.4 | 17.4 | 17.1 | 17.3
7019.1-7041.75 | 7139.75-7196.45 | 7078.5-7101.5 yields 0.3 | 17.8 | 17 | 17.5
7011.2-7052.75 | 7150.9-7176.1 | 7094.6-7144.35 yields 0.4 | 17.8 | 17.1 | 17.3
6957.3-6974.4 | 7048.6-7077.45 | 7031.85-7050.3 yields 0.0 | 18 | 17.6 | 17.7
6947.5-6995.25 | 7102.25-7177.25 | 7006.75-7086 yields 0.2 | 18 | 17.2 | 17.7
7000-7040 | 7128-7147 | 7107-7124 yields 0.2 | 17.9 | 17.4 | 17.5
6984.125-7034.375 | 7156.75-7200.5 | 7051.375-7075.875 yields 0.0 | 17.9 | 17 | 17.6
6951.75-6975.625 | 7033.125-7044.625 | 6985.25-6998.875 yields 0.2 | 18.1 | 17.5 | 17.9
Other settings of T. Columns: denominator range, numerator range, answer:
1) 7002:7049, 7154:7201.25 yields 0.96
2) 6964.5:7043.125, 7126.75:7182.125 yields 0.96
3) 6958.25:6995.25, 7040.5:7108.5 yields 0.97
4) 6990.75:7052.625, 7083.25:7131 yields 0.97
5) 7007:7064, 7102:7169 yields 0.97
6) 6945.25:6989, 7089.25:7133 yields 0.95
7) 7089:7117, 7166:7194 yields 0.99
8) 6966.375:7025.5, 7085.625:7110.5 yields 0.96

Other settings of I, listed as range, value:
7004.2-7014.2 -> 17.8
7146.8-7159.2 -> 17.1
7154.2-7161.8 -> 17.2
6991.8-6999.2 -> 17.6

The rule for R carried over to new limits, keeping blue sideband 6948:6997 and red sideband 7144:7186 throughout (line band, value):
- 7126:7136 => -0.3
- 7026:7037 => -0.1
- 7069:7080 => 0.1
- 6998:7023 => -0.1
